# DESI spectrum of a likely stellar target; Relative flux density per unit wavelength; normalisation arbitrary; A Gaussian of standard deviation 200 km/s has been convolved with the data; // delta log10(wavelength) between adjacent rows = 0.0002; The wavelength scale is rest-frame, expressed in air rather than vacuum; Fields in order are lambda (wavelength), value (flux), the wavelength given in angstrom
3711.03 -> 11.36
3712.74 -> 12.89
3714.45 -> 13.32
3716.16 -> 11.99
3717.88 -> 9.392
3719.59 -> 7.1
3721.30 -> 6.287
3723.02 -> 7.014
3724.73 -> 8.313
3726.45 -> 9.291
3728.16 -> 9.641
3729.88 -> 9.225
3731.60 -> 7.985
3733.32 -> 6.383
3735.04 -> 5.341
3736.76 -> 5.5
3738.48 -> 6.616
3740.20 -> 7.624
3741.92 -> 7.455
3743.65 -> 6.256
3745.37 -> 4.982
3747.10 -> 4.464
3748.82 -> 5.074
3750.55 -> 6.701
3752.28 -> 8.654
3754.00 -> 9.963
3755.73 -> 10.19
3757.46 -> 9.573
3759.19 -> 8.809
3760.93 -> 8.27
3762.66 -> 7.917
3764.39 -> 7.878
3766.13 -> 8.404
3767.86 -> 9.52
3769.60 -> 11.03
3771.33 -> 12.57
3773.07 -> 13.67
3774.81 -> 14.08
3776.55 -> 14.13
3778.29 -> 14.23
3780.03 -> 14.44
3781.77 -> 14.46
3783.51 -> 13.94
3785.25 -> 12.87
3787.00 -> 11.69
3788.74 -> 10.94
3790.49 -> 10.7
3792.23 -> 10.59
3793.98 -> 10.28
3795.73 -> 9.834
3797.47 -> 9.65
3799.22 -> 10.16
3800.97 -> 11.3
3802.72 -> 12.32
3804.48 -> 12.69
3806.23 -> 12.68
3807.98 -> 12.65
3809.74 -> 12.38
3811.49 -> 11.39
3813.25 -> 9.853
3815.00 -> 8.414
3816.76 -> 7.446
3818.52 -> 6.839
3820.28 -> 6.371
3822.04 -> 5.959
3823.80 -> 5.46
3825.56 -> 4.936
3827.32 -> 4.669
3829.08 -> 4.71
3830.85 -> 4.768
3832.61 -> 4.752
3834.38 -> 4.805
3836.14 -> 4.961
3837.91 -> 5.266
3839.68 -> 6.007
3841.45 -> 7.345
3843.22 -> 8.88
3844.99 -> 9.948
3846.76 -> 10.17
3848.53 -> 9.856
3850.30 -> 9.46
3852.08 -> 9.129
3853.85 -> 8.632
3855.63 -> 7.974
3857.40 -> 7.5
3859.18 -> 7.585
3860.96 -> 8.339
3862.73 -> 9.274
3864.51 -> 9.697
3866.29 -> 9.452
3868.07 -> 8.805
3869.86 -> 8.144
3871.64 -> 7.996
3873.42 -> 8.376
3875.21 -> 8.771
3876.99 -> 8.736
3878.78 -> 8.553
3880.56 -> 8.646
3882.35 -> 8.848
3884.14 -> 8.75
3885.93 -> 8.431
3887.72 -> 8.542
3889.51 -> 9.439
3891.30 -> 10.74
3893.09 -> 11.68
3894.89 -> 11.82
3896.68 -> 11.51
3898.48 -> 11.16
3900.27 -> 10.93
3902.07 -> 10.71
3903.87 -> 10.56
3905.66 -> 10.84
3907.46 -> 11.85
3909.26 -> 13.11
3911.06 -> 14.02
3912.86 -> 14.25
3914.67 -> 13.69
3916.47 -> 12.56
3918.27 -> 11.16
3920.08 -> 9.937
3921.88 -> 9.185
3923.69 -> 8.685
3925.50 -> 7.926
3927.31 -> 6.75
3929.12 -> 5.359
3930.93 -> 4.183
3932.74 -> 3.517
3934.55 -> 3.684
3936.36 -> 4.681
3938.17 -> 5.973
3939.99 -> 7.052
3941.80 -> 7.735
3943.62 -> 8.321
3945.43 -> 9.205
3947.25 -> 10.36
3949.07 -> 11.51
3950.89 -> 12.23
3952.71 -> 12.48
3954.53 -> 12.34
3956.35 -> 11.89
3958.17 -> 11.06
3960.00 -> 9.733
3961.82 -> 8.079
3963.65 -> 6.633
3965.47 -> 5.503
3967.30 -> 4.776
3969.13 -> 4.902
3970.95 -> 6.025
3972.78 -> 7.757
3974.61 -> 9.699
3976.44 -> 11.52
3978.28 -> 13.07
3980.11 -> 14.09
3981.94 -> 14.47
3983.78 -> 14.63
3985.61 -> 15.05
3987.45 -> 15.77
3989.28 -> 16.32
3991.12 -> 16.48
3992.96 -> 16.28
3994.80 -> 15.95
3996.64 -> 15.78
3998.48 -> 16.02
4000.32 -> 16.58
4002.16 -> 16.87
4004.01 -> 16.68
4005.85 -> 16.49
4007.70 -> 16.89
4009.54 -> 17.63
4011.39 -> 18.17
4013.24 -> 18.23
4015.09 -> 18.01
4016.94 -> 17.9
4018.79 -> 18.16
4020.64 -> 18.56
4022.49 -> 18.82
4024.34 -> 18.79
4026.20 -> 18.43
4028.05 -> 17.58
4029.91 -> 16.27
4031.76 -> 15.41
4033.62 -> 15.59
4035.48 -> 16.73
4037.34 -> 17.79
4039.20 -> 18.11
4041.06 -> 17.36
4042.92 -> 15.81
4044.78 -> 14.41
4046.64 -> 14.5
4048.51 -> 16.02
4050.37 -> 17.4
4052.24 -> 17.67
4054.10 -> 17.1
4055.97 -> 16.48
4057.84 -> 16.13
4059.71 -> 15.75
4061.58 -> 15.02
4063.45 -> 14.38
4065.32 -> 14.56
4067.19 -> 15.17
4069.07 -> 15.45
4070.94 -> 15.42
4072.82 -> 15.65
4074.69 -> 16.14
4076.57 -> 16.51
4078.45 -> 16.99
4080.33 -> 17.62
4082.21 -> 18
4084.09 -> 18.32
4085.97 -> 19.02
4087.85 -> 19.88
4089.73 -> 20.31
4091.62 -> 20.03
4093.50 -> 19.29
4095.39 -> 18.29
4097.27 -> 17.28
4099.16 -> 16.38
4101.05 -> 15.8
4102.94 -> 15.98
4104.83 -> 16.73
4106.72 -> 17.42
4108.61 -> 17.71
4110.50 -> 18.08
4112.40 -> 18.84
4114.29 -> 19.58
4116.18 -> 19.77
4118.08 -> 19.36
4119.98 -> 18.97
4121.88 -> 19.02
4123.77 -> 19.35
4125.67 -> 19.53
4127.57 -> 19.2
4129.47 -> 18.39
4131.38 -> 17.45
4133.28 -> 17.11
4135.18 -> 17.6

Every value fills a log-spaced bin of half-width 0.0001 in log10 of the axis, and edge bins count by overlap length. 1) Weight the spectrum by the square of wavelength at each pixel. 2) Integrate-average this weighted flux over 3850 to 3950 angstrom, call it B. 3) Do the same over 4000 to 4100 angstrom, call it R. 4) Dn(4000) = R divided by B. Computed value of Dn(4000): 2.0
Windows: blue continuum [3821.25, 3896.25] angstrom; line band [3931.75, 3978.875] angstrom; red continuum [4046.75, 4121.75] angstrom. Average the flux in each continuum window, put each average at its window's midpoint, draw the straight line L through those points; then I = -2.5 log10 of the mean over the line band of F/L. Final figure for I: 0.39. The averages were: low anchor 8.03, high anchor 17.3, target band 8.42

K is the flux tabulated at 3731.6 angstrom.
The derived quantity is 7.985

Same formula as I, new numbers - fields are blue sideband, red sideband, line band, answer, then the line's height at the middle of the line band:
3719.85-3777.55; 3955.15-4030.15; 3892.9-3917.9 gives 0.009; 12.1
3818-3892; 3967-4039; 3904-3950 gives 0.240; 11.5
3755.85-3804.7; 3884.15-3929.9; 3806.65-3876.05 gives 0.351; 10.9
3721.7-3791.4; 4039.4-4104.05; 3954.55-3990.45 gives 0.334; 14.5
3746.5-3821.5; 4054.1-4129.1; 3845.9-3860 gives 0.340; 12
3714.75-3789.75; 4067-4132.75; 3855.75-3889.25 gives 0.392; 12.3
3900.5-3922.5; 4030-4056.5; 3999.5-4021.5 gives -0.146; 15.3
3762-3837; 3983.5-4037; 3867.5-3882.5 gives 0.405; 12.4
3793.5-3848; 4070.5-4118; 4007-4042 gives -0.145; 15.4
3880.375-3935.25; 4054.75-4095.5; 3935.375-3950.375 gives 0.354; 11.3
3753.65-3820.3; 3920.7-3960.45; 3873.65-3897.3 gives -0.029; 9.28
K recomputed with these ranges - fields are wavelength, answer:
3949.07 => 11.51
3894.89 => 11.82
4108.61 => 17.71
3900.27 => 10.93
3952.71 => 12.48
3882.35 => 8.848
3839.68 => 6.007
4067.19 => 15.17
